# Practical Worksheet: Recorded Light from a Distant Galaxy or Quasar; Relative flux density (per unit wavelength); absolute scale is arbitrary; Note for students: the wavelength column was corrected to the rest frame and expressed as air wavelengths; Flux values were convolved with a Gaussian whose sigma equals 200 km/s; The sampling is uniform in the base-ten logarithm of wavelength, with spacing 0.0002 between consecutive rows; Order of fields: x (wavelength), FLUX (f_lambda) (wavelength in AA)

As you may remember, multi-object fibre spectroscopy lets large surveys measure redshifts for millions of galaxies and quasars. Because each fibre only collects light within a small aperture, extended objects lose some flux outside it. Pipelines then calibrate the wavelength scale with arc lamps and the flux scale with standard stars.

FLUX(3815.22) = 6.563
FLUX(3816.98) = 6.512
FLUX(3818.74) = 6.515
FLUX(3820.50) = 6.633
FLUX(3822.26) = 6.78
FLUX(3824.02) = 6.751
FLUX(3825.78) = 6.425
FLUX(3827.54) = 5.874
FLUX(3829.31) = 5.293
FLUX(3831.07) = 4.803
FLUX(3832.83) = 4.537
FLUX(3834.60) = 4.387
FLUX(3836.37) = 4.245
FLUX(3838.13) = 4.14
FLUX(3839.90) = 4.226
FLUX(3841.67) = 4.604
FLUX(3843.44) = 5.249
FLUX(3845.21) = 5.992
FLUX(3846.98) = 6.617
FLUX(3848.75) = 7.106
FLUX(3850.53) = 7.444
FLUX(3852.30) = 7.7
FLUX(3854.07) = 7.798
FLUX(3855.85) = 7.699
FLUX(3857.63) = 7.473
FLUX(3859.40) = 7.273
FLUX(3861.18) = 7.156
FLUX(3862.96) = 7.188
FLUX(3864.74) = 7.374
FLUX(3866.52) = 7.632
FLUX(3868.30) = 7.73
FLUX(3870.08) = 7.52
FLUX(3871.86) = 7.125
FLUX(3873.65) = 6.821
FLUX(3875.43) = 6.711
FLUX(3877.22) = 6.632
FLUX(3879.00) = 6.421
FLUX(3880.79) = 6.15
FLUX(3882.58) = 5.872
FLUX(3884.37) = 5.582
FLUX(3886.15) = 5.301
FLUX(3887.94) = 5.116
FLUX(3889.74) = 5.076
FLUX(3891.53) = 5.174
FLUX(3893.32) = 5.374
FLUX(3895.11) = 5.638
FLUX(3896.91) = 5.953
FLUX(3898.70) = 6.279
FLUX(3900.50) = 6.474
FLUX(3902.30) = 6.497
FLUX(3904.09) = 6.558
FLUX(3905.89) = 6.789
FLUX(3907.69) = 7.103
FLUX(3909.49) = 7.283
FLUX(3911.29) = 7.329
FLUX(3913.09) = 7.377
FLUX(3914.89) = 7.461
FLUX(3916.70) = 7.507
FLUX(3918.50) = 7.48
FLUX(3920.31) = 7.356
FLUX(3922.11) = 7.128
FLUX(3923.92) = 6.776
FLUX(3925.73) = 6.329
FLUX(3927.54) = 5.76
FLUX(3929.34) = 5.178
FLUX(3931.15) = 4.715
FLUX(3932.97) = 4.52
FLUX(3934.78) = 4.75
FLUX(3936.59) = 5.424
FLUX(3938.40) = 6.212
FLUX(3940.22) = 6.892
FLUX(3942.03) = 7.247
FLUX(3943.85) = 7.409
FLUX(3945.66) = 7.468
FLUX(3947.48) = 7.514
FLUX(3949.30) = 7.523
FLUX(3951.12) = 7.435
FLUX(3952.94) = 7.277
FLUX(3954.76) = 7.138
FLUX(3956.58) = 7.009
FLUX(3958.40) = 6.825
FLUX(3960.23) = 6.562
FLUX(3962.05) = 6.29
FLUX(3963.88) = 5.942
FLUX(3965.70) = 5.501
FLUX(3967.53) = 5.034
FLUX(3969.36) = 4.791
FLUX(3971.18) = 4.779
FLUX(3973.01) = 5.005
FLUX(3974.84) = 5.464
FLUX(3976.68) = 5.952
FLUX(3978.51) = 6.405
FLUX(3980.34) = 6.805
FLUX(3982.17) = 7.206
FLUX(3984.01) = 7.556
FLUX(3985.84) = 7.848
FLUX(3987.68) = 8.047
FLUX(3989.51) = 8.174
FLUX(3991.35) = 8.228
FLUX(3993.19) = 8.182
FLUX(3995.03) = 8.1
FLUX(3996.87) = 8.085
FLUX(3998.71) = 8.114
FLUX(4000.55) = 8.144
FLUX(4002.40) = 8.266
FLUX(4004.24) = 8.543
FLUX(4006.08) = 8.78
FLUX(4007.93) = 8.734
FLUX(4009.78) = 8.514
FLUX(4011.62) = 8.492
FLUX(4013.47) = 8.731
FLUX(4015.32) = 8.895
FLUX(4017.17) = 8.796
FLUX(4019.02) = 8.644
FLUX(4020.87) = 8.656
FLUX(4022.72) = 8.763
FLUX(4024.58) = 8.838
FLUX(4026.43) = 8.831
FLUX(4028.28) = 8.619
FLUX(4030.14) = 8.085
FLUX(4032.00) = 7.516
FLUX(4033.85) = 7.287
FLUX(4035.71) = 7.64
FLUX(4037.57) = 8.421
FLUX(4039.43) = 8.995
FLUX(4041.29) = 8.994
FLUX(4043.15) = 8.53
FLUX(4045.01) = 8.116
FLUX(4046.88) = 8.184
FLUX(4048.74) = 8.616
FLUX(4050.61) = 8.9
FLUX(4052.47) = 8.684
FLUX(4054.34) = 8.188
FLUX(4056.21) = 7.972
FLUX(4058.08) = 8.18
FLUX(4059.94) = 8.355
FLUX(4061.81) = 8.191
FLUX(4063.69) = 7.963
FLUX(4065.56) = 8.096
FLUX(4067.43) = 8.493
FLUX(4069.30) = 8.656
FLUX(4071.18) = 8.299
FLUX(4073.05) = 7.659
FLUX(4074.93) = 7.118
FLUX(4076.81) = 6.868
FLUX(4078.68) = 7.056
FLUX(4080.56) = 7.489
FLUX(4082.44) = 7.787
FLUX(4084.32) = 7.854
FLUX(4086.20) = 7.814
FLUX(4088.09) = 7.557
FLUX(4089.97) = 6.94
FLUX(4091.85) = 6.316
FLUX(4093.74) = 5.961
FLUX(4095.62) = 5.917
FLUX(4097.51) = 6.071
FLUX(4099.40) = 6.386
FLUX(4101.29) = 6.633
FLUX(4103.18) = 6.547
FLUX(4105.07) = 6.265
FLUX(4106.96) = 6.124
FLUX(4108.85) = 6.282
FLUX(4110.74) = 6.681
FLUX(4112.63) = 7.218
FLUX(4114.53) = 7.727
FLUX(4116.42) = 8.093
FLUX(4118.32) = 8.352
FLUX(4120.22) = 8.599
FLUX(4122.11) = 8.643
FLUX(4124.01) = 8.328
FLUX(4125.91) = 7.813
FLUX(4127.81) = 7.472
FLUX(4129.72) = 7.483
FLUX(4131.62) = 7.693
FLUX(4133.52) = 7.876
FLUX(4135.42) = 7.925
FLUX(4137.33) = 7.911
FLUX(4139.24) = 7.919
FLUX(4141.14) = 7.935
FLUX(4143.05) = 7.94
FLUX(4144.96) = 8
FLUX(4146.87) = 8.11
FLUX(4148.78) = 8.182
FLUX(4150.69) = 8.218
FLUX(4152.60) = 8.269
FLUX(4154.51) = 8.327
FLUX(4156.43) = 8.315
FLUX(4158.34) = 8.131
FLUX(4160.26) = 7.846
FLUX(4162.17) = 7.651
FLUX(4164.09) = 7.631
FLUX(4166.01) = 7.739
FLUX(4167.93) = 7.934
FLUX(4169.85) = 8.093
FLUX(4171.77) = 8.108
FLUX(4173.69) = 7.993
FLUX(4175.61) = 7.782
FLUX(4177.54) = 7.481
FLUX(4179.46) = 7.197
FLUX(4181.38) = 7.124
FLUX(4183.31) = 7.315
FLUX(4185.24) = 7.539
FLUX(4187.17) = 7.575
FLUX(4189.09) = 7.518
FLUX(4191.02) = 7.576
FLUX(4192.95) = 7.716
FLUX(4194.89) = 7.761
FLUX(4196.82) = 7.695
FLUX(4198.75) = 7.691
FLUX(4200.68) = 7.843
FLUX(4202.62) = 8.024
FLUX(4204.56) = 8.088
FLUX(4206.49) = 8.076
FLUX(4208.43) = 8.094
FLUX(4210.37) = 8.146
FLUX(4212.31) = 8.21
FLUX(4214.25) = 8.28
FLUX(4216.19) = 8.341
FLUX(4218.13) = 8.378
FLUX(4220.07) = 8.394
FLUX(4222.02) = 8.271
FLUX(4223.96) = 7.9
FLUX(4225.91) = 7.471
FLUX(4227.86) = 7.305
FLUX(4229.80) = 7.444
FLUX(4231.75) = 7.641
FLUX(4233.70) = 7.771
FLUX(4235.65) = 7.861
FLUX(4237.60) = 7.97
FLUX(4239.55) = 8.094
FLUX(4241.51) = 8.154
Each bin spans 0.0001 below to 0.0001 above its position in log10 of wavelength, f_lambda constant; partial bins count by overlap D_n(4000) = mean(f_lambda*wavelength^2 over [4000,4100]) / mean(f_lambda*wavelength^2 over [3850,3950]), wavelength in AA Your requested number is 1.3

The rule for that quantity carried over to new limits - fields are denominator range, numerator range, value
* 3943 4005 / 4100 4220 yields 1.21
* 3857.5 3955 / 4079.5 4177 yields 1.29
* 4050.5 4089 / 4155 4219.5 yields 1.05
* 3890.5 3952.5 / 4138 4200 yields 1.35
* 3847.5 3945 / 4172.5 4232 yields 1.38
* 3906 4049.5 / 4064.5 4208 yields 1.12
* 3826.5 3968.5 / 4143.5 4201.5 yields 1.40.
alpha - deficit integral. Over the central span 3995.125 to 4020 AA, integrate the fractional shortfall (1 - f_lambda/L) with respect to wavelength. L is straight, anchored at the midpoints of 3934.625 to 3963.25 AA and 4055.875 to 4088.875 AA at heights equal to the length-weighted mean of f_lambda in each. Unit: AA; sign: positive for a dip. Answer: -4.0 AA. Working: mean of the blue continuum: 6.86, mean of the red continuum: 7.85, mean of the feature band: 8.51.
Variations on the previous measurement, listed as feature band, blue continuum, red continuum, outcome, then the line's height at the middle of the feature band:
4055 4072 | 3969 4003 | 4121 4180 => -1.64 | 7.52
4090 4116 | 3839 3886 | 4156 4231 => 3.48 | 7.53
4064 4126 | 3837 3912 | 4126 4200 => 1.35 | 7.49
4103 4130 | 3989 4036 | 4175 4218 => 1.94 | 8.05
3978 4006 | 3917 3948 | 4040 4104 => -3.92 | 6.92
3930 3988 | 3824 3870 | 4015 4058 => 9.05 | 7.55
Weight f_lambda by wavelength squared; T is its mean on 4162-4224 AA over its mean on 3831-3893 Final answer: 1.5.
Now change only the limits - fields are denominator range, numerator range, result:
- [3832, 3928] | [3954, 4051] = 1.27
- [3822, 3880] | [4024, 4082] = 1.41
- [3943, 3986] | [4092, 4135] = 1.19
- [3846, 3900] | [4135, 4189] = 1.37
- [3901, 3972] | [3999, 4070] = 1.36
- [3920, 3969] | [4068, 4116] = 1.18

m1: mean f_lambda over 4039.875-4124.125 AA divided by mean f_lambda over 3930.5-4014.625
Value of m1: 1.09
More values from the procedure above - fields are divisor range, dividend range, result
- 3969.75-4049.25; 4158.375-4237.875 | 0.98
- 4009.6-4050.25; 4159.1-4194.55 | 0.90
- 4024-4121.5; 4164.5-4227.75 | 1.02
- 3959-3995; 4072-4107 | 1.05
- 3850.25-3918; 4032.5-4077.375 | 1.22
